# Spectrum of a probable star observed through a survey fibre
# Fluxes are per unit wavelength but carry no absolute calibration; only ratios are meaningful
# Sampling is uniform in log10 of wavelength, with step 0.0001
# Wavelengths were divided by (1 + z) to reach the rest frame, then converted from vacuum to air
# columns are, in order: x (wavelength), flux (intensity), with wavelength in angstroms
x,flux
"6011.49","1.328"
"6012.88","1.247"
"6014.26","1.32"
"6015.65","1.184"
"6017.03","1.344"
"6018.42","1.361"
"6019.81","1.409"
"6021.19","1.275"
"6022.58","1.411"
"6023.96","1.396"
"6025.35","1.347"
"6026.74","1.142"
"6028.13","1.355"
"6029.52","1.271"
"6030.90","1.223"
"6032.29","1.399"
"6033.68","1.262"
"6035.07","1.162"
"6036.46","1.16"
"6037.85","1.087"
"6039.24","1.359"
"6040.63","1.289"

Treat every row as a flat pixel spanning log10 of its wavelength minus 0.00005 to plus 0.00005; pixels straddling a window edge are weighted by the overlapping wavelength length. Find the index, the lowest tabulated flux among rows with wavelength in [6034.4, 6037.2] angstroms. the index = 1.16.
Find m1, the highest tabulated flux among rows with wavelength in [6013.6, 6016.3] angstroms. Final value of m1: 1.32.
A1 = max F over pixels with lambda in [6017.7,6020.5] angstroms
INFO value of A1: 1.409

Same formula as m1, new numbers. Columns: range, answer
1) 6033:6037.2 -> 1.262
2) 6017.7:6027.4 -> 1.411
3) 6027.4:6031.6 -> 1.355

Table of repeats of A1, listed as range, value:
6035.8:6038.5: 1.16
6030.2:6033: 1.399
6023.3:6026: 1.396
